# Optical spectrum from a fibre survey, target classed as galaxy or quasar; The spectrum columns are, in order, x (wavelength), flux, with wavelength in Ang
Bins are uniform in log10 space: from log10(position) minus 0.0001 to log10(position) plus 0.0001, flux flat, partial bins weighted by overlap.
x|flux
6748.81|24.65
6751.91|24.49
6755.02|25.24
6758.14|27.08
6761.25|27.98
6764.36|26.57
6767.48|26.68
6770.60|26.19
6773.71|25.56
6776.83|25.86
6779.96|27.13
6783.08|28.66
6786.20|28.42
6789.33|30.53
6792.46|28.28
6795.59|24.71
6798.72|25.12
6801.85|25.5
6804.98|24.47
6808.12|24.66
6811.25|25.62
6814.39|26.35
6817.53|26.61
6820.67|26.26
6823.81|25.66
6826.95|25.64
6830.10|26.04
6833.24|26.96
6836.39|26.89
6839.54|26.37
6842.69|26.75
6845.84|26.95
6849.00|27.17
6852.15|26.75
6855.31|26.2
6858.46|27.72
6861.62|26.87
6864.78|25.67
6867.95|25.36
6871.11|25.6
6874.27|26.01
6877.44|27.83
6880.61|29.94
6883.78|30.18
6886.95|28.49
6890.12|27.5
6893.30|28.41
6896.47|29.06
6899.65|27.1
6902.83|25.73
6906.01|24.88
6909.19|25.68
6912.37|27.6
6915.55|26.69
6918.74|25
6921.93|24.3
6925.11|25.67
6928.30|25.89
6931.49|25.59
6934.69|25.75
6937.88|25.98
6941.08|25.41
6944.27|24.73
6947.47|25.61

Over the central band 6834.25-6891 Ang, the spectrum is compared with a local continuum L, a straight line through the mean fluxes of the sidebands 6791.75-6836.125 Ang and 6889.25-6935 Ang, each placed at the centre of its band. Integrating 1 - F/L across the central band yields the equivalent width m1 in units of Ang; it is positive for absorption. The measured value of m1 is -2.3 Ang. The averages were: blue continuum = 25.8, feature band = 27.1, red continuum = 26.3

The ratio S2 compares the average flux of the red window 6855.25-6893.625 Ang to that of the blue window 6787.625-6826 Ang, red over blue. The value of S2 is 1.05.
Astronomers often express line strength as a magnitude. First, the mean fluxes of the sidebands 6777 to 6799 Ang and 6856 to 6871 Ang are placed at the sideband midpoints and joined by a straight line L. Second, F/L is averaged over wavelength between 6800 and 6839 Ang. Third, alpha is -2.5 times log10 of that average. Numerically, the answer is 0.05 mag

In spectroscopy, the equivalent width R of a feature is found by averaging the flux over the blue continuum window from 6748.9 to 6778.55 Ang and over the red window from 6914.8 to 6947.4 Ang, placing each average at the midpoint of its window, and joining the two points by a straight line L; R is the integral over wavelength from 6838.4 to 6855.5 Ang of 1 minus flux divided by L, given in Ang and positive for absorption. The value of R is -0.6 Ang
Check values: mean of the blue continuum 26.1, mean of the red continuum 25.5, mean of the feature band 26.7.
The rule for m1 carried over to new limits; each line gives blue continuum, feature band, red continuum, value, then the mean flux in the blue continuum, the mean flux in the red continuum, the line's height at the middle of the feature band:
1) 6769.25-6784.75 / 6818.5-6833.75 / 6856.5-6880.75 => 0.36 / 26.7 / 26.7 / 26.7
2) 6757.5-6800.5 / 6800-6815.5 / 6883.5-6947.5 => 0.93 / 27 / 26.4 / 26.9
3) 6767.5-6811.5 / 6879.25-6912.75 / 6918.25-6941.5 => -2.54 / 26.5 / 25.5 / 25.7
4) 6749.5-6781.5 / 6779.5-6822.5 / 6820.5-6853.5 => -0.34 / 26.2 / 26.5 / 26.4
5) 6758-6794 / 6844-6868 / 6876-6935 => 0.40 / 27.4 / 26.9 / 27.1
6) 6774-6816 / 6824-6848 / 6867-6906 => 0.44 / 26.5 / 27.5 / 27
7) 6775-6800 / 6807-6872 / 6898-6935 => 1.01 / 27.3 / 25.8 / 26.7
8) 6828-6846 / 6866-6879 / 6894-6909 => 0.23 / 26.6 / 26.7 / 26.7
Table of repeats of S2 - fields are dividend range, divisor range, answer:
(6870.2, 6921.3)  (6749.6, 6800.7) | 1.02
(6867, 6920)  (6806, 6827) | 1.05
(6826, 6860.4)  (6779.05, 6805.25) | 0.99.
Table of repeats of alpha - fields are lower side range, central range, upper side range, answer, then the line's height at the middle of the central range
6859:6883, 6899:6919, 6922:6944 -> -0.002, 26.1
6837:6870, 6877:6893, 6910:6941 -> -0.102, 26.2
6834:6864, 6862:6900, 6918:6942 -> -0.053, 26.3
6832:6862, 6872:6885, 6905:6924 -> -0.078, 26.3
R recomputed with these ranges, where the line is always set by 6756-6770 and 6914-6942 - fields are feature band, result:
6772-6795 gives -0.8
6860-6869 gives 0.0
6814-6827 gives 0.2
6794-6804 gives 0.6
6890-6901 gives -1.0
